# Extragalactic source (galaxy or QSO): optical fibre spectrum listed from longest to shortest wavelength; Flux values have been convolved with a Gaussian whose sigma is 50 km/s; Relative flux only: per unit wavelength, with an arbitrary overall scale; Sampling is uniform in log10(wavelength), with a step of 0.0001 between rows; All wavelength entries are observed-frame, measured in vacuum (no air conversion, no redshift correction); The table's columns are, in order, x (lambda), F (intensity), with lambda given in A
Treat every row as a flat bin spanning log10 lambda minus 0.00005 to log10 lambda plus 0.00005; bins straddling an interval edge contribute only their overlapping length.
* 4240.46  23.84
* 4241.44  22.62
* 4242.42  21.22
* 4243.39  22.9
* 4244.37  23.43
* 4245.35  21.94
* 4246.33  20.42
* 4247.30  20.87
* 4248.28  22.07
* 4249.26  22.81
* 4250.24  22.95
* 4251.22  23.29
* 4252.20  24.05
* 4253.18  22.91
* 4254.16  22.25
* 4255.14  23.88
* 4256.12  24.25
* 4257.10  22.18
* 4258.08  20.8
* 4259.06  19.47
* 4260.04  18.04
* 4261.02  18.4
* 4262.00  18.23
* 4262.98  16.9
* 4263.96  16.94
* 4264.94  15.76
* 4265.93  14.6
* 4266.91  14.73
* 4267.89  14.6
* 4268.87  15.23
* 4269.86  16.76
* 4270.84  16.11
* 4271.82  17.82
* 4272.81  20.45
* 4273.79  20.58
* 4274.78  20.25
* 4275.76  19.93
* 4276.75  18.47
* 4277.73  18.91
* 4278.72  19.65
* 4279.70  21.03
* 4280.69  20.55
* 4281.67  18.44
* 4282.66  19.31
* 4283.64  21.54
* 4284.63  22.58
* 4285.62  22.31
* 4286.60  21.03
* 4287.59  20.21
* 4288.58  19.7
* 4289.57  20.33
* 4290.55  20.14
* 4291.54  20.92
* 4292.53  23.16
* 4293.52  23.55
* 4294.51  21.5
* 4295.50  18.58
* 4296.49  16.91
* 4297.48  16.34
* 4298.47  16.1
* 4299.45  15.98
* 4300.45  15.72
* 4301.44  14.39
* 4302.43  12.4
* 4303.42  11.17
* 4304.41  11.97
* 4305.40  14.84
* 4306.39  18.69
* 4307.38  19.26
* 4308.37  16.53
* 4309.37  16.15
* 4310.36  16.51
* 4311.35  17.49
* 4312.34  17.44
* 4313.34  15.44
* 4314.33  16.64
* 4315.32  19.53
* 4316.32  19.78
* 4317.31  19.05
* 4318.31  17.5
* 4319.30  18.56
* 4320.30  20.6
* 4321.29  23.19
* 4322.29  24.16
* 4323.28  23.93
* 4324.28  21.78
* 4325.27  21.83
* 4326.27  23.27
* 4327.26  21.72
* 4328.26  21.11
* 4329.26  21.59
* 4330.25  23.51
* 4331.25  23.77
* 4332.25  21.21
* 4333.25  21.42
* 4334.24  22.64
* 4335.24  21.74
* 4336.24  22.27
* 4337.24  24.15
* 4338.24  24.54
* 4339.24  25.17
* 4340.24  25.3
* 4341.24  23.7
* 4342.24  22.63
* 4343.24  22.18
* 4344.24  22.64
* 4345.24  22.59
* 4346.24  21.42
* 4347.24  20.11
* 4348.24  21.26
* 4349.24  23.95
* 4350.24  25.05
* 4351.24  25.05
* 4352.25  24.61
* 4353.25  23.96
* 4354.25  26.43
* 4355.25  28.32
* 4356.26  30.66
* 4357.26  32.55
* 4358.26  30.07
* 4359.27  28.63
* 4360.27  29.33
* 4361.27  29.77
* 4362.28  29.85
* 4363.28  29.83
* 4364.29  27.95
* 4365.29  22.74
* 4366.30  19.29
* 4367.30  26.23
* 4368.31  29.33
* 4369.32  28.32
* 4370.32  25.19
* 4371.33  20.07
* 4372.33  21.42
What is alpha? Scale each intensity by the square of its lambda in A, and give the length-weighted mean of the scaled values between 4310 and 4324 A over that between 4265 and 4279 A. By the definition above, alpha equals 1.1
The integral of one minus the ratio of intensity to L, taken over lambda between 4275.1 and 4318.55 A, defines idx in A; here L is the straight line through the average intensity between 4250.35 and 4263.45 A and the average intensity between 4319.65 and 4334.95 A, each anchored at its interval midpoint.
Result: 6.9 A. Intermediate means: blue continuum 21.2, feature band 18.4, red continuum 22.3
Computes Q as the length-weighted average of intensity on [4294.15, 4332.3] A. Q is 18.6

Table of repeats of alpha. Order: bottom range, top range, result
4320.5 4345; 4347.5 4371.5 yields 1.18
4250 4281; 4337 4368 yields 1.38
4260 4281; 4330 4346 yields 1.33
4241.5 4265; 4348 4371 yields 1.33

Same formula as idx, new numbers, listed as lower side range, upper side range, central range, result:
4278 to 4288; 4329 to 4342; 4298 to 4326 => 5.5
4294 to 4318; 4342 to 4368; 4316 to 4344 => -1.6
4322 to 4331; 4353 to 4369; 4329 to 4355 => 1.7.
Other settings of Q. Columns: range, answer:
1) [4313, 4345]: 21.8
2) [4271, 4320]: 18.5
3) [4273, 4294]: 20.6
